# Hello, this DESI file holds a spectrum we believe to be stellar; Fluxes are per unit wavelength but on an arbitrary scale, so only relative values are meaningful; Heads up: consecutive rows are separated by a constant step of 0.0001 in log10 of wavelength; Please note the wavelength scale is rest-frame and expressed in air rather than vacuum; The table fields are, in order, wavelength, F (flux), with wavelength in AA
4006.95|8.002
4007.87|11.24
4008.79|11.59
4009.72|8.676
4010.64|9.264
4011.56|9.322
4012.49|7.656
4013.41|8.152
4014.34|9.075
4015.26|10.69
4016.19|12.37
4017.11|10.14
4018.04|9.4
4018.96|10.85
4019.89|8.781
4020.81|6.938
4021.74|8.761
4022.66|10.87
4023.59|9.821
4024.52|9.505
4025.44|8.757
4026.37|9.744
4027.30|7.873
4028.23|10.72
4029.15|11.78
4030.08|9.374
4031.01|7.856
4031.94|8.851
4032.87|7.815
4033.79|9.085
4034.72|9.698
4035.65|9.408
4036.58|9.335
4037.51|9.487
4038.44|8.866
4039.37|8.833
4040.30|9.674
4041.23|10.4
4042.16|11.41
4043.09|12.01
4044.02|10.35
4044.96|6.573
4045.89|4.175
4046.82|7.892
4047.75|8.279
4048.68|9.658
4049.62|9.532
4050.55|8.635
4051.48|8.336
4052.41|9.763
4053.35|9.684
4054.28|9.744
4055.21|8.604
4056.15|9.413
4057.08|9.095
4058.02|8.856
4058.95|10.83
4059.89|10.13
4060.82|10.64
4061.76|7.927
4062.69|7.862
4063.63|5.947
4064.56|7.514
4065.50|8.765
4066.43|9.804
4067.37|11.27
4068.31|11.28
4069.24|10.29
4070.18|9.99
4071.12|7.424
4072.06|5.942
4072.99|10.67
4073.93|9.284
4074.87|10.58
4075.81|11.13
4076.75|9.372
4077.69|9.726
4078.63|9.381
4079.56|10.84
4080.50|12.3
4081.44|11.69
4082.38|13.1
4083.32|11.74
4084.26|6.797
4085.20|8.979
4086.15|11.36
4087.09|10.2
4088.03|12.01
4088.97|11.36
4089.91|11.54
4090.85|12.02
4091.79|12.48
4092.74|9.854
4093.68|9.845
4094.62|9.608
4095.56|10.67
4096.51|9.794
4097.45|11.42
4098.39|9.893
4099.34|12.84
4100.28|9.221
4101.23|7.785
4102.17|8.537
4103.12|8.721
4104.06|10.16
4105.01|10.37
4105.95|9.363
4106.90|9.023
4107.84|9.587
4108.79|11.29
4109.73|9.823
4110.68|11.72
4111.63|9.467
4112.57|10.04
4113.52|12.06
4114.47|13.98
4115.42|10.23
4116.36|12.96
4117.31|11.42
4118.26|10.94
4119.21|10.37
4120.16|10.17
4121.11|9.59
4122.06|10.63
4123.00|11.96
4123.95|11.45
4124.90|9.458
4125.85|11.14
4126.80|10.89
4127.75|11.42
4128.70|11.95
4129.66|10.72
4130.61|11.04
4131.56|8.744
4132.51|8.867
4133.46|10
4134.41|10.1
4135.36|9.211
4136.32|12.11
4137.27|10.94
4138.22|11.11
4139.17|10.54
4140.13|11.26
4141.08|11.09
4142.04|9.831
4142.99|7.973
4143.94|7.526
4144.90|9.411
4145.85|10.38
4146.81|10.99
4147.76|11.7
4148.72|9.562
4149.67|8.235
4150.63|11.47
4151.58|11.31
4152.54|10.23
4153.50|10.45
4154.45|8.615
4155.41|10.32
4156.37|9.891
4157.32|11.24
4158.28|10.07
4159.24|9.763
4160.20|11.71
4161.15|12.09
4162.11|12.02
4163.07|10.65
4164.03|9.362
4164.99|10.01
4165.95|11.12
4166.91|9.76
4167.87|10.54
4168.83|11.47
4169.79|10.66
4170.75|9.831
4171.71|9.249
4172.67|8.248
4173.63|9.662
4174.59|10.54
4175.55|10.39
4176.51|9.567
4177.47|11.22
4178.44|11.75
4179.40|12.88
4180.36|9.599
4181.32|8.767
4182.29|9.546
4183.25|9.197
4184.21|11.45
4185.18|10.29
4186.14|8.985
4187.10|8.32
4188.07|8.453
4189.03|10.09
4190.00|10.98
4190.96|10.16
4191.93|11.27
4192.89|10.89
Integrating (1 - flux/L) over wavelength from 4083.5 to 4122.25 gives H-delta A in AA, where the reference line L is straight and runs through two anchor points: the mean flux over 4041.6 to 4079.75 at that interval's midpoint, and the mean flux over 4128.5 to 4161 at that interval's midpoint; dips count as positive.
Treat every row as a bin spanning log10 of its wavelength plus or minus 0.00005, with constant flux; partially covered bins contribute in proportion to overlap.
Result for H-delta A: -2.8 AA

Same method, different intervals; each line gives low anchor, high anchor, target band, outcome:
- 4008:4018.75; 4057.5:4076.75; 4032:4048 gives 0.85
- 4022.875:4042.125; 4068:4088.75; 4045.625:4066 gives 2.22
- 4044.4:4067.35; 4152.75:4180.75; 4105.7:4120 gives -1.83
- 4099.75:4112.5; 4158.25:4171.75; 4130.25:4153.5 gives 0.18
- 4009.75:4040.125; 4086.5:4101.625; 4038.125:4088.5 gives 2.79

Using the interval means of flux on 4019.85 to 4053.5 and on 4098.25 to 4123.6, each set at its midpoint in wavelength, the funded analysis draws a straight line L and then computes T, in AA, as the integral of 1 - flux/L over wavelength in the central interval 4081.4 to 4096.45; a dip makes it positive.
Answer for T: -1.1 AA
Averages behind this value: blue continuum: 9.15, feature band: 10.8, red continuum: 10.5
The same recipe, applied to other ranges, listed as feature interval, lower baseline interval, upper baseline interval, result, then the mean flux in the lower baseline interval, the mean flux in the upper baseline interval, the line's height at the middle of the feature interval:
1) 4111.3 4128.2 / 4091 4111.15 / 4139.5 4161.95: -1.4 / 10.1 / 10.2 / 10.2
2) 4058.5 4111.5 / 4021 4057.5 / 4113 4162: -1.0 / 9.2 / 10.6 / 9.85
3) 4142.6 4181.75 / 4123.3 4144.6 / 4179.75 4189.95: -1.4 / 10.3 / 9.58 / 9.92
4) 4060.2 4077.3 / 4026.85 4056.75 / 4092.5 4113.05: 0.5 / 9.16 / 9.96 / 9.51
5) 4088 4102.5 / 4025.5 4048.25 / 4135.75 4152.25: -1.1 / 9.14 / 10.3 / 9.78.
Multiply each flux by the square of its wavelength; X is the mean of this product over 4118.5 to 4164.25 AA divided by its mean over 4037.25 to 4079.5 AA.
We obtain 1.2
